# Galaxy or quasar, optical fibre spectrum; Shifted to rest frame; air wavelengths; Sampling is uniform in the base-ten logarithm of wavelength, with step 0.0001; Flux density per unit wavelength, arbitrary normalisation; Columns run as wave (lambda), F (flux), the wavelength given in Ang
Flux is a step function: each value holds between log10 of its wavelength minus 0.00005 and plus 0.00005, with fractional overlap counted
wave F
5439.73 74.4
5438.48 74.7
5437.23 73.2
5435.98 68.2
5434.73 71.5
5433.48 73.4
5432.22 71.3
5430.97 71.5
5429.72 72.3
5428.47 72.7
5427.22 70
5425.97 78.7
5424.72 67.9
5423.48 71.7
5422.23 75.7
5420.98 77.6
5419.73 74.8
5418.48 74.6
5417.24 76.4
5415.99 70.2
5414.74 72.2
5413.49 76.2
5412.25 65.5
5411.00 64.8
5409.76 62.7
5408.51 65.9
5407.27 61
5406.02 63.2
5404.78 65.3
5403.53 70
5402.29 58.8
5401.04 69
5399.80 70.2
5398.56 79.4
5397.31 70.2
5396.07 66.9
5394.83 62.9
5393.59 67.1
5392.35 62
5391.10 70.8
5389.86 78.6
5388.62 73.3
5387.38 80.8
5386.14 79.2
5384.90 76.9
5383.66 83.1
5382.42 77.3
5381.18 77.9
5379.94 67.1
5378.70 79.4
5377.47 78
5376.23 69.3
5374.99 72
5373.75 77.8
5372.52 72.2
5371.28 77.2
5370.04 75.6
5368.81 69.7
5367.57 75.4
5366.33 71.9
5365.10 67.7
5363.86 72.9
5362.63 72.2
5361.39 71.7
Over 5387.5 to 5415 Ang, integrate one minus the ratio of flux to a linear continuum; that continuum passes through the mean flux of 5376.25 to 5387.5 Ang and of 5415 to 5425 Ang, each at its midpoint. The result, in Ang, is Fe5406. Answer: 2.7 Ang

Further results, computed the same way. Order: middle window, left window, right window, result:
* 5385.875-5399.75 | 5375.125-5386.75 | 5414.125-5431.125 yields 0.7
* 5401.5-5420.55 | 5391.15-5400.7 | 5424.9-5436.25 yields 0.5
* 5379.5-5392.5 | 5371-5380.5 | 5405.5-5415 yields -0.7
